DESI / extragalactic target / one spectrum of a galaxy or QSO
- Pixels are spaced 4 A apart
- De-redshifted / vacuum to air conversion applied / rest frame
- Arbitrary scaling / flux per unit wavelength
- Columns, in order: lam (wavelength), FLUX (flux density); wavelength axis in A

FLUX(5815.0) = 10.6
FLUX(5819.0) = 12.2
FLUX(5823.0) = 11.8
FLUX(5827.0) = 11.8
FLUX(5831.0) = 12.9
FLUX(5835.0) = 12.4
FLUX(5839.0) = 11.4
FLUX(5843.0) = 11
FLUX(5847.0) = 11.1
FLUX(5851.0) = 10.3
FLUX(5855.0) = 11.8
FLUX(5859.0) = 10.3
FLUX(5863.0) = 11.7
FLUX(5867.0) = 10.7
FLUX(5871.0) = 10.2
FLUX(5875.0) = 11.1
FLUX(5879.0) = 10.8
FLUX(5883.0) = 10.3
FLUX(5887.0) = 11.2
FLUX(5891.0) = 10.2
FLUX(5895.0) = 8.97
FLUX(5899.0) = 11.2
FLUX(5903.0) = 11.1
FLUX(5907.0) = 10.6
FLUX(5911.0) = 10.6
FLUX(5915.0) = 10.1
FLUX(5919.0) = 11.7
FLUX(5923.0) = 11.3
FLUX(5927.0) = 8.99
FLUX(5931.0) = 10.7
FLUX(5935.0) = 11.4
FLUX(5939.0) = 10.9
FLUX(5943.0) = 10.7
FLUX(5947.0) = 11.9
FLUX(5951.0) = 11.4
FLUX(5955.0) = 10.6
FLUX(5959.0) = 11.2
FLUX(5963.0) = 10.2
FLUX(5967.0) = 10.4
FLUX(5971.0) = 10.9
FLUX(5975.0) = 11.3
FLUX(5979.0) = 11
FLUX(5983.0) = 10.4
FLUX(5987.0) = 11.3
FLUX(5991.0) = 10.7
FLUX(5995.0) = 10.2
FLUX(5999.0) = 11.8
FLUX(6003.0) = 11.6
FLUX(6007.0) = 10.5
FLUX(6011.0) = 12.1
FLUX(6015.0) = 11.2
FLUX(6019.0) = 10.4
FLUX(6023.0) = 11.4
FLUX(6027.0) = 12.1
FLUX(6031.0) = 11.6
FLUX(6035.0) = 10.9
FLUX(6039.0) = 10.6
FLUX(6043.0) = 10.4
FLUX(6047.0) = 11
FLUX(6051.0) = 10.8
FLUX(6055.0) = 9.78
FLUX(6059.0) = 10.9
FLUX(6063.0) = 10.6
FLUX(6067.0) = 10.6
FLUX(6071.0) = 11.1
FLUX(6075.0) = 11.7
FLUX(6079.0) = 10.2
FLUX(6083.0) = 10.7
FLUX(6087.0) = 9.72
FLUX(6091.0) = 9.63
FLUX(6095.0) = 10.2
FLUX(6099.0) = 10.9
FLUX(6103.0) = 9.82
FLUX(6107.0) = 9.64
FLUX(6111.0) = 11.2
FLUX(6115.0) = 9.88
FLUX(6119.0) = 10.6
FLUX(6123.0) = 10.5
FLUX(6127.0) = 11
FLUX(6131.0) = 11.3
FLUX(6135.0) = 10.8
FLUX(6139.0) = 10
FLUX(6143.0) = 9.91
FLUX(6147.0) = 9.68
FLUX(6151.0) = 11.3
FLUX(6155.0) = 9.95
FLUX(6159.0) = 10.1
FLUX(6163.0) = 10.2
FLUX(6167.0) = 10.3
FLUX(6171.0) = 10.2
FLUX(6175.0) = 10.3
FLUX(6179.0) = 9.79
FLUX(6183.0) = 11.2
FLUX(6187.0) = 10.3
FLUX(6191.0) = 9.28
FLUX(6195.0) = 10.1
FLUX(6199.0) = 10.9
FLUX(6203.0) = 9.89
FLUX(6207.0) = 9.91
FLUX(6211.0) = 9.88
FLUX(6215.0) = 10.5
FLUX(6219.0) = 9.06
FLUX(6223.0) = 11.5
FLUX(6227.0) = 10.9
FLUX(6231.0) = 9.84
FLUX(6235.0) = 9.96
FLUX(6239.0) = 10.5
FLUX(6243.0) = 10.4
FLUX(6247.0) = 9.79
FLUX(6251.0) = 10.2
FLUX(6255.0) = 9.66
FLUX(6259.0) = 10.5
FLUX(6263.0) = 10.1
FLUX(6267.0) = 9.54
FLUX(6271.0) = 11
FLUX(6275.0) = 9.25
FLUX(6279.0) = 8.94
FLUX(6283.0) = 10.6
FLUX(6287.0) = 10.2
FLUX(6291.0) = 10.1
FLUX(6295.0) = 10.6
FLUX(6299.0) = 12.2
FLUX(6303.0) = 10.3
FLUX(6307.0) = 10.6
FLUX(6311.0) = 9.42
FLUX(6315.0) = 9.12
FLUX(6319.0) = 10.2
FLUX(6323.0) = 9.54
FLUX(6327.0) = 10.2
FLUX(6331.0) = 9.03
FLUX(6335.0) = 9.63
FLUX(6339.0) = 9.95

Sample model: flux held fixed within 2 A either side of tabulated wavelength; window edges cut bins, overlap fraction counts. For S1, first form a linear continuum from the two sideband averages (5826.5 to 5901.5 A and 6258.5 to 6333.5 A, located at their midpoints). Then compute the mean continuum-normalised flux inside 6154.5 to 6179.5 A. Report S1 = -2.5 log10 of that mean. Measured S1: 0.02 mag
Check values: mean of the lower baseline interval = 11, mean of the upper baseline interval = 10.1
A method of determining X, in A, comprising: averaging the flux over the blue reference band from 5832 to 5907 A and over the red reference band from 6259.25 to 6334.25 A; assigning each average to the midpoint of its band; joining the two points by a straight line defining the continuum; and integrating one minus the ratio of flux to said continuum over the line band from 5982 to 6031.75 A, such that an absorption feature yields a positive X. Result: -2.6 A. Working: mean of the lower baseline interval 10.9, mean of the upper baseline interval 10.1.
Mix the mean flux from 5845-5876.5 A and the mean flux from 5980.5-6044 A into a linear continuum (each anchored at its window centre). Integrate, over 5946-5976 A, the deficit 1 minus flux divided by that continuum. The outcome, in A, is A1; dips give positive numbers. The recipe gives 0.2 A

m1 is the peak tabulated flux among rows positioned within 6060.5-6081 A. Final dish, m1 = 11.7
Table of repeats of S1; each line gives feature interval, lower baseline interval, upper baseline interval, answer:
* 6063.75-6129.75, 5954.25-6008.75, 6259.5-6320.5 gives 0.013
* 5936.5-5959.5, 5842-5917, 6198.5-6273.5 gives -0.052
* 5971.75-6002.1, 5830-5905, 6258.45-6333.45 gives -0.027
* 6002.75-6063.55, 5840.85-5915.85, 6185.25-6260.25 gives -0.053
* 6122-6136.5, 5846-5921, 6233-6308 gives -0.053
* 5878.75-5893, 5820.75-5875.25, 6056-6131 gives 0.060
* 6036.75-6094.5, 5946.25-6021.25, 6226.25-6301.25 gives 0.022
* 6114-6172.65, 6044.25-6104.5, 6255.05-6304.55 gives 0.004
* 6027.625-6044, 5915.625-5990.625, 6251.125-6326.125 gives -0.031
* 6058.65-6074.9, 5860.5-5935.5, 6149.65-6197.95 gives -0.050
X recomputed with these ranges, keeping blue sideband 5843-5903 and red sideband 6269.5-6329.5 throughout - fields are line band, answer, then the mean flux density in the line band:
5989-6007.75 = -0.78 A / 11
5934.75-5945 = -0.29 A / 10.9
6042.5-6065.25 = -0.25 A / 10.6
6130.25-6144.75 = -0.12 A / 10.4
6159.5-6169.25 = 0.09 A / 10.2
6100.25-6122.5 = 0.27 A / 10.3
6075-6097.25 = 0.40 A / 10.2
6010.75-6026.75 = -1.14 A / 11.3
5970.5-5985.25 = -0.45 A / 10.9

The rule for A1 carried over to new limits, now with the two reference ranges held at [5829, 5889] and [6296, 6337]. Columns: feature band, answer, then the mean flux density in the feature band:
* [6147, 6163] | 0.16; 10.3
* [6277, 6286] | 0.27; 9.82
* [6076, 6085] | 0.02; 10.6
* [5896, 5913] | 0.42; 10.8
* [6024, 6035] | -0.93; 11.6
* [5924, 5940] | 0.65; 10.5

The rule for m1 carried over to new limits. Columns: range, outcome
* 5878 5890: 11.2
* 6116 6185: 11.3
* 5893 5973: 11.9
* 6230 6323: 12.2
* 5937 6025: 12.1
